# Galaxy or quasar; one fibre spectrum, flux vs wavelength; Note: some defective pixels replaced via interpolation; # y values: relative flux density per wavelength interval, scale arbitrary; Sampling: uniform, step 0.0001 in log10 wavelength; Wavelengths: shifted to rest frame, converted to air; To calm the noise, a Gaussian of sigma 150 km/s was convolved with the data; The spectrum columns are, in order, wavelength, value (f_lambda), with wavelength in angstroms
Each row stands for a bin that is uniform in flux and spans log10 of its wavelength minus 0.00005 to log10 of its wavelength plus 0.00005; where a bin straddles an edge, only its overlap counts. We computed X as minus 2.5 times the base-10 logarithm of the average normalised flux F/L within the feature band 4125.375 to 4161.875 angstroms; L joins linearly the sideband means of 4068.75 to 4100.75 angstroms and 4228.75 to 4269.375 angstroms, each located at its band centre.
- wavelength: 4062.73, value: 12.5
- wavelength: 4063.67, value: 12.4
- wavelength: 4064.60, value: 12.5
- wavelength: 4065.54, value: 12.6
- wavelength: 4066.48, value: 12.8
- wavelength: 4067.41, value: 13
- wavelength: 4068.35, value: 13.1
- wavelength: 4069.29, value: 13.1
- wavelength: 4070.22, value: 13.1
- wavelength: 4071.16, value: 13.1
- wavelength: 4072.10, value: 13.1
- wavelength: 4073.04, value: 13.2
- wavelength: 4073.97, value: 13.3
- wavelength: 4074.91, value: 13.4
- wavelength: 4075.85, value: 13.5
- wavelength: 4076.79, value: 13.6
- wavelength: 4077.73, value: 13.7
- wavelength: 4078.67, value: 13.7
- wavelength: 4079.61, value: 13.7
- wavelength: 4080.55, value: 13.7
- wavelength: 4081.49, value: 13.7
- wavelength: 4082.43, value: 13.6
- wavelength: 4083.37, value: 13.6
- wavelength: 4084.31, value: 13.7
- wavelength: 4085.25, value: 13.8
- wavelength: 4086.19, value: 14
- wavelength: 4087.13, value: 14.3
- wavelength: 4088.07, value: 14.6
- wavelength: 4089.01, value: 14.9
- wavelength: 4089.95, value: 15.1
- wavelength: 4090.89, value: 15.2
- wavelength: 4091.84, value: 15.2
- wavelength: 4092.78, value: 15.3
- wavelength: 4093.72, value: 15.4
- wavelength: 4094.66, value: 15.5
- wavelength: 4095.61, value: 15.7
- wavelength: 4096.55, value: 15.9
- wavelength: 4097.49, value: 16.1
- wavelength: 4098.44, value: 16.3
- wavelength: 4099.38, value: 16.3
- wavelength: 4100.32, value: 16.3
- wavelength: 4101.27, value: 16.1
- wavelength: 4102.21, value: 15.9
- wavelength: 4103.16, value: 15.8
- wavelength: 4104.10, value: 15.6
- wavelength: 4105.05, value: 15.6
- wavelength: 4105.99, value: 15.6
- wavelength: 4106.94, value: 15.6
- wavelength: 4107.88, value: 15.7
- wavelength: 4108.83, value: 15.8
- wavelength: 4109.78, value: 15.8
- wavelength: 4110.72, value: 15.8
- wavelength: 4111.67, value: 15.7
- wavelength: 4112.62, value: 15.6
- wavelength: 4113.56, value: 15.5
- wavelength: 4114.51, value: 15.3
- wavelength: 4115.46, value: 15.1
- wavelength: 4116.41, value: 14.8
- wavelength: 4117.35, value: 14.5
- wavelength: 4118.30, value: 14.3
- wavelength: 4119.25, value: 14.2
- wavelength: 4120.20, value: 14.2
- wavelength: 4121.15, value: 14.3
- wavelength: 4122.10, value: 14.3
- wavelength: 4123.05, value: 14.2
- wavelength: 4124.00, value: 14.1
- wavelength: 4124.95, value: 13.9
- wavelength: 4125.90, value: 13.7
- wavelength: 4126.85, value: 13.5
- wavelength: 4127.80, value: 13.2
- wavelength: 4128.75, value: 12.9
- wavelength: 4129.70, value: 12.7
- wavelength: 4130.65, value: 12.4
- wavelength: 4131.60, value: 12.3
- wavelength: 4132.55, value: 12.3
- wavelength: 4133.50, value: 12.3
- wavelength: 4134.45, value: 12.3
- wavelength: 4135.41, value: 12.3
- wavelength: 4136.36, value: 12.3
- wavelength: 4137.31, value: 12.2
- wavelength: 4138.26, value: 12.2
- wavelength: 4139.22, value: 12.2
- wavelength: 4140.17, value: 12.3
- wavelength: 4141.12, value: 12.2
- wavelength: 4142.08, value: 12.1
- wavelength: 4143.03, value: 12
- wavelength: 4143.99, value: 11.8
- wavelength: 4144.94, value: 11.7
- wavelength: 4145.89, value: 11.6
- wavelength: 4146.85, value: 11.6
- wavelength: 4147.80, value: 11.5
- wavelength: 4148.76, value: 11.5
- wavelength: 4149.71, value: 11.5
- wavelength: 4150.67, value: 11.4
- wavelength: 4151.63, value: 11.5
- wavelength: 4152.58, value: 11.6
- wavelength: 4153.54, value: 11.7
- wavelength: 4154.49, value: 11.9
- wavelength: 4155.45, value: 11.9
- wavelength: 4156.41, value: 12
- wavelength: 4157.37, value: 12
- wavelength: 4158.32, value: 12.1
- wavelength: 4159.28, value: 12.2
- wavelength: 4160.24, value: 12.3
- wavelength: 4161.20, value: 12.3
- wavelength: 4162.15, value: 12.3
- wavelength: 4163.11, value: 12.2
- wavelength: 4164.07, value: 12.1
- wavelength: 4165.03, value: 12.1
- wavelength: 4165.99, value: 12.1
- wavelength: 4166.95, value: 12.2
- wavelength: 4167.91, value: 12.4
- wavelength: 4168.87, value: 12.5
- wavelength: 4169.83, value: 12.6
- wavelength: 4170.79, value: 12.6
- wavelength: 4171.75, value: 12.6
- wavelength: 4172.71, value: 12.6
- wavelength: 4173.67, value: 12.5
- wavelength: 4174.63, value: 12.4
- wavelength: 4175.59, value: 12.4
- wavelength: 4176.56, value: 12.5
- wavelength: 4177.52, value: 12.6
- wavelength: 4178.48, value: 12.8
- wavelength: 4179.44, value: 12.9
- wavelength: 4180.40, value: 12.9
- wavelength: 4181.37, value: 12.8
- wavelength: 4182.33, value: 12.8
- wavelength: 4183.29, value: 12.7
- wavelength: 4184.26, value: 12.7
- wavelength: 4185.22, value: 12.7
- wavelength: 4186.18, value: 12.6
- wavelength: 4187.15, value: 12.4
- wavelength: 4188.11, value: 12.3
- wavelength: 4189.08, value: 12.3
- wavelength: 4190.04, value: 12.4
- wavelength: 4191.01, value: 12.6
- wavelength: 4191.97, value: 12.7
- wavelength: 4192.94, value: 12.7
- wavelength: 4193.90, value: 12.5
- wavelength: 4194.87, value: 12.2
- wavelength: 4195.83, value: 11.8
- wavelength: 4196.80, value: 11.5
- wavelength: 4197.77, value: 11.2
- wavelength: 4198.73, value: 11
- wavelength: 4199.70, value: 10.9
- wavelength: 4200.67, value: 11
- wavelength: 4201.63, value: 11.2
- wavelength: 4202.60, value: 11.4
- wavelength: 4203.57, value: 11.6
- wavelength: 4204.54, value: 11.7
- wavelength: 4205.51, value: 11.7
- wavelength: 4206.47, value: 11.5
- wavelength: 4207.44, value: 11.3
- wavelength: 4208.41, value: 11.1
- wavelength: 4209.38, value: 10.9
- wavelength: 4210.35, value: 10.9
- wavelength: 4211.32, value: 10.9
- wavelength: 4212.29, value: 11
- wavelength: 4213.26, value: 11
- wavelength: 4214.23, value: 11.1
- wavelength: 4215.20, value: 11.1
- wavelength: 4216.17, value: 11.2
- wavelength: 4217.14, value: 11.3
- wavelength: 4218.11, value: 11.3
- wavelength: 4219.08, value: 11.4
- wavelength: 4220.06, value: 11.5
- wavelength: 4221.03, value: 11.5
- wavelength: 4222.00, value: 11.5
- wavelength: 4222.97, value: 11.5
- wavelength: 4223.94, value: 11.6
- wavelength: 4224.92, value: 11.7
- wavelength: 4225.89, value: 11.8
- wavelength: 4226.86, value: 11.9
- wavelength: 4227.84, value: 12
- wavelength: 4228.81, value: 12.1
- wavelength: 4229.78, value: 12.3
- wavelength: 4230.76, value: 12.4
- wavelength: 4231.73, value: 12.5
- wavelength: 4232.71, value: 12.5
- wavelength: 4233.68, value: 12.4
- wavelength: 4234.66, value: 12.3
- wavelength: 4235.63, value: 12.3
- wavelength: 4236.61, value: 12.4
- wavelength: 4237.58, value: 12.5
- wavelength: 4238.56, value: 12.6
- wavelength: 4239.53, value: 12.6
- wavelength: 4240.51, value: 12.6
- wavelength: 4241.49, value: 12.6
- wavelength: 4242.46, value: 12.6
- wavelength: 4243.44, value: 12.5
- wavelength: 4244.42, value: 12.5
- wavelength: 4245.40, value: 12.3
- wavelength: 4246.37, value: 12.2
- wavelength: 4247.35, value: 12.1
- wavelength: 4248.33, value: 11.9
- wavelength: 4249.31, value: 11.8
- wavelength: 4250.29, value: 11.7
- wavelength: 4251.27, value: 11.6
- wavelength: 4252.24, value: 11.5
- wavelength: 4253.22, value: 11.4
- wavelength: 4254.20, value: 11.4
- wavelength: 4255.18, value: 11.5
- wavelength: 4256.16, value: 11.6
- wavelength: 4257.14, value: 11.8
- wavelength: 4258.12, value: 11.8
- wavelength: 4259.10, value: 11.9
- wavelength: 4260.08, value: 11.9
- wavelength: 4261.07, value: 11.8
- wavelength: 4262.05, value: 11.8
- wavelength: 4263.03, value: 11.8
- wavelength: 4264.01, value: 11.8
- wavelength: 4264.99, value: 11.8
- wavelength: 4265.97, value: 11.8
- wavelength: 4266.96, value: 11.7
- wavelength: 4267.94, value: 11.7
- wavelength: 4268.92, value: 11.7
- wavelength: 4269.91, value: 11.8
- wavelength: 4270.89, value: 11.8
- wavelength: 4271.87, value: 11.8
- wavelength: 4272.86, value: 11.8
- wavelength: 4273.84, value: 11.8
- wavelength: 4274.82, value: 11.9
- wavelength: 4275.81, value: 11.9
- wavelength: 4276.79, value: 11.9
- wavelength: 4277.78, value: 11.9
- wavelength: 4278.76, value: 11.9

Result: 0.118 mag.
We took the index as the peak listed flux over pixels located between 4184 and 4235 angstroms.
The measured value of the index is 12.7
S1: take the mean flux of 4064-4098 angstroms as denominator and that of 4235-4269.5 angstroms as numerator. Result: 0.9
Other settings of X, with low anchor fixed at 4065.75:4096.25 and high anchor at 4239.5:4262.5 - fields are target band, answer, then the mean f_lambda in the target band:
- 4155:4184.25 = 0.04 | 12.4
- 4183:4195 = 0.01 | 12.5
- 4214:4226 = 0.08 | 11.4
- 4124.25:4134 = 0.04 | 13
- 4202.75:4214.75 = 0.11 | 11.2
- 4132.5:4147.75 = 0.10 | 12.1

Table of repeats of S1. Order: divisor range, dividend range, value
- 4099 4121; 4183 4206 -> 0.78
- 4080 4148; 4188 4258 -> 0.84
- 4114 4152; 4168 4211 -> 0.94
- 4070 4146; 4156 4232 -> 0.85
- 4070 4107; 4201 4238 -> 0.79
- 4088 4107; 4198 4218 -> 0.72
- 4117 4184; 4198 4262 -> 0.94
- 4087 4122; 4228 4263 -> 0.79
